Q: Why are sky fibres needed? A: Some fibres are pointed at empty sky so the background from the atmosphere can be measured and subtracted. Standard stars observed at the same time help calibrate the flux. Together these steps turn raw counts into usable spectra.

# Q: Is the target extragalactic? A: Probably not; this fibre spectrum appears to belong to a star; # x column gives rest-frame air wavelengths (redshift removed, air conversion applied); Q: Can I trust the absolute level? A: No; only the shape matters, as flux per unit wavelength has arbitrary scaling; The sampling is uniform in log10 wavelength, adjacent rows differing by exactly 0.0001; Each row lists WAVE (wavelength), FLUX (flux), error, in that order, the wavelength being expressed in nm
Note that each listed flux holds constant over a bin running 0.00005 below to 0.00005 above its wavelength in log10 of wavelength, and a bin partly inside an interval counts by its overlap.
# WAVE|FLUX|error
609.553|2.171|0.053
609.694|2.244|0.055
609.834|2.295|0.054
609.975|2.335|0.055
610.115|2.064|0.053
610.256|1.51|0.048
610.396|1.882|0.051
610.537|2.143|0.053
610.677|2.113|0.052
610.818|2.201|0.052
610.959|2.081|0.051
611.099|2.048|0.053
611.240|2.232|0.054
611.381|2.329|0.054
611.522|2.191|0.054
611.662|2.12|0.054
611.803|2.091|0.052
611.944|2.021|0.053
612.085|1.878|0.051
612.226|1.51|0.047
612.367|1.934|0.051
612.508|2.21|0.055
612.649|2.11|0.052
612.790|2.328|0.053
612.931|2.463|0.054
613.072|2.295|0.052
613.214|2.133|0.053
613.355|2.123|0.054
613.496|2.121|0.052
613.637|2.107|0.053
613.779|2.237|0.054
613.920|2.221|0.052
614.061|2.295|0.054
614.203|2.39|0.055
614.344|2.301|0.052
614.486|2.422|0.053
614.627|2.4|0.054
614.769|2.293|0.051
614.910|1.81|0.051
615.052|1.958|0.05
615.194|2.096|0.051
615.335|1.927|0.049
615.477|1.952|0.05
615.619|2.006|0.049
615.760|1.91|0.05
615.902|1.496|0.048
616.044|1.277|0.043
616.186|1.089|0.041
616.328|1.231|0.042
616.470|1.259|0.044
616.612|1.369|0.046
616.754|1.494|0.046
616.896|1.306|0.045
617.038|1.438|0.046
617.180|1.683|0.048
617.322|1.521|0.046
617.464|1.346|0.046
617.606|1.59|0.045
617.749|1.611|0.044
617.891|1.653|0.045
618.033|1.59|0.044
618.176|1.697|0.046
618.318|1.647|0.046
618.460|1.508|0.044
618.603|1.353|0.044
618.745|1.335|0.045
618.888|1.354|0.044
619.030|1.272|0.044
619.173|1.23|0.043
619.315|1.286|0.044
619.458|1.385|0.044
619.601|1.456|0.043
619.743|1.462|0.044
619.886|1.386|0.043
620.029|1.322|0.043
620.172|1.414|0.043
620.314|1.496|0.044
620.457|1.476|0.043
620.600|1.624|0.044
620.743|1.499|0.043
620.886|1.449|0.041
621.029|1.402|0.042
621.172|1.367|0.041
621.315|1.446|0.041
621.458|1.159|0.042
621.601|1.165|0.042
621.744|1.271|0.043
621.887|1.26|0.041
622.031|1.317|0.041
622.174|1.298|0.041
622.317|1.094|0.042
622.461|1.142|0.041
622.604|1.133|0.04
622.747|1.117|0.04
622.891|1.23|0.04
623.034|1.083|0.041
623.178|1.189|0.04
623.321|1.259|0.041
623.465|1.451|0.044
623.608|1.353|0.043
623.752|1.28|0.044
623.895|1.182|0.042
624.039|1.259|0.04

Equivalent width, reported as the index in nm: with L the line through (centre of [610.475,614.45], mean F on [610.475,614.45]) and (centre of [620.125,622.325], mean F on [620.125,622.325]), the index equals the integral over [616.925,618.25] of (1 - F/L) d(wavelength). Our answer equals 0.10 nm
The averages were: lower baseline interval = 2.15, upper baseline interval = 1.37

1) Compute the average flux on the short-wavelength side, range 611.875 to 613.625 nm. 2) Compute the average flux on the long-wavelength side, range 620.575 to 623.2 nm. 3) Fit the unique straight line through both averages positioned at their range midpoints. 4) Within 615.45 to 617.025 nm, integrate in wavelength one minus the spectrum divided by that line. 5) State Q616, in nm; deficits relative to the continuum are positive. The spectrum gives 0.27 nm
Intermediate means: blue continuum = 2.09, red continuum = 1.27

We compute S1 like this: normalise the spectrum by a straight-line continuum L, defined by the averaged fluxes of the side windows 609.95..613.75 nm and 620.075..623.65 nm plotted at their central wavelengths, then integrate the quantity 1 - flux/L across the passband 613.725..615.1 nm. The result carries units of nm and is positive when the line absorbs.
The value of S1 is -0.25 nm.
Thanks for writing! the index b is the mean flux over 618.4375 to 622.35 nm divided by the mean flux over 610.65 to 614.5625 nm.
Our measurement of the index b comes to 0.6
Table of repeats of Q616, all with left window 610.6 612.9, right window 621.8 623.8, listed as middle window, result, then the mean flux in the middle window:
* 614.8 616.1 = -0.03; 1.85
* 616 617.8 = 0.30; 1.4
